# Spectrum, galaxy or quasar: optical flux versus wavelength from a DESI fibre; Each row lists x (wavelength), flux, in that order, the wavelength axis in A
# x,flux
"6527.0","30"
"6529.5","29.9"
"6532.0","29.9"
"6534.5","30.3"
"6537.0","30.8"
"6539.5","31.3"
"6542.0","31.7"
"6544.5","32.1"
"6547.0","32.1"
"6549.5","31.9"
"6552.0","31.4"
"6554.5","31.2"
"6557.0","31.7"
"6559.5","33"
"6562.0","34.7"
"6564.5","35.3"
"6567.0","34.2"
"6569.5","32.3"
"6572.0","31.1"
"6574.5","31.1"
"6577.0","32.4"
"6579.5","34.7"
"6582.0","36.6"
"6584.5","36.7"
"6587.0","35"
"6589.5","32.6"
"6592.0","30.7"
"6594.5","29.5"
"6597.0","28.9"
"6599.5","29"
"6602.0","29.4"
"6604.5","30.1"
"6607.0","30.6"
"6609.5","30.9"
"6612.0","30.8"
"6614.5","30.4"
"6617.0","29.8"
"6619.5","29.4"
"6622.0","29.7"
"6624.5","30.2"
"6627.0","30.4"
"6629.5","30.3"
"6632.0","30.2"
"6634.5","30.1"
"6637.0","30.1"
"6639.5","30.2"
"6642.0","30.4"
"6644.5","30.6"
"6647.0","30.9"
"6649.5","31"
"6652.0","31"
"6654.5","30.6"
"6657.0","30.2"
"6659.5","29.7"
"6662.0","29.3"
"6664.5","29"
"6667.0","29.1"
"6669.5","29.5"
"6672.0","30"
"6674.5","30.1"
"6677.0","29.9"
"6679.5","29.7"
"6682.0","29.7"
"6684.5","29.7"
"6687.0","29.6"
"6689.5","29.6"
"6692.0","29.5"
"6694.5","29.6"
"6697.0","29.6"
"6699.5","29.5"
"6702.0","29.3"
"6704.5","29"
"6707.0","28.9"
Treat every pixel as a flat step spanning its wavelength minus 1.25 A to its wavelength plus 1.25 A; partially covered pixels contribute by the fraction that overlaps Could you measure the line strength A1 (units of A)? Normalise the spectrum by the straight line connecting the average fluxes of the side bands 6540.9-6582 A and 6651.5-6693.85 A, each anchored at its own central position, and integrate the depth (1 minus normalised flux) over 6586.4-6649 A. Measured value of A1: 1.7 A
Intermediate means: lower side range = 32.7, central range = 30.4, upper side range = 29.8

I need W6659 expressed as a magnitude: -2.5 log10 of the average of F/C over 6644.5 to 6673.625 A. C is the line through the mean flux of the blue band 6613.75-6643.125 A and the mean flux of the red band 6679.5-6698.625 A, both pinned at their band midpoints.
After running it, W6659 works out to -0.01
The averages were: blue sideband 30.1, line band 30.1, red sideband 29.6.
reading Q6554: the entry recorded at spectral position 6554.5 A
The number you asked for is 31.2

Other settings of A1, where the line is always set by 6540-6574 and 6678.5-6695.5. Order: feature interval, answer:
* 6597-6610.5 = 0.67 A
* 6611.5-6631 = 0.60 A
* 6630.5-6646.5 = 0.20 A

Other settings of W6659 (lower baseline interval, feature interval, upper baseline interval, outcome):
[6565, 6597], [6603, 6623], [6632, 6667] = 0.05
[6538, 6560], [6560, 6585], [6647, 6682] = -0.08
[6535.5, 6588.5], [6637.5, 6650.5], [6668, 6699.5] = 0.01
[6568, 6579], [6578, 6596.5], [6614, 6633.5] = -0.07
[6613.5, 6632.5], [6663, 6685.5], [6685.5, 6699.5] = 0.00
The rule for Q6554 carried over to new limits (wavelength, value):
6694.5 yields 29.6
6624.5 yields 30.2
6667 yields 29.1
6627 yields 30.4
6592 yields 30.7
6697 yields 29.6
